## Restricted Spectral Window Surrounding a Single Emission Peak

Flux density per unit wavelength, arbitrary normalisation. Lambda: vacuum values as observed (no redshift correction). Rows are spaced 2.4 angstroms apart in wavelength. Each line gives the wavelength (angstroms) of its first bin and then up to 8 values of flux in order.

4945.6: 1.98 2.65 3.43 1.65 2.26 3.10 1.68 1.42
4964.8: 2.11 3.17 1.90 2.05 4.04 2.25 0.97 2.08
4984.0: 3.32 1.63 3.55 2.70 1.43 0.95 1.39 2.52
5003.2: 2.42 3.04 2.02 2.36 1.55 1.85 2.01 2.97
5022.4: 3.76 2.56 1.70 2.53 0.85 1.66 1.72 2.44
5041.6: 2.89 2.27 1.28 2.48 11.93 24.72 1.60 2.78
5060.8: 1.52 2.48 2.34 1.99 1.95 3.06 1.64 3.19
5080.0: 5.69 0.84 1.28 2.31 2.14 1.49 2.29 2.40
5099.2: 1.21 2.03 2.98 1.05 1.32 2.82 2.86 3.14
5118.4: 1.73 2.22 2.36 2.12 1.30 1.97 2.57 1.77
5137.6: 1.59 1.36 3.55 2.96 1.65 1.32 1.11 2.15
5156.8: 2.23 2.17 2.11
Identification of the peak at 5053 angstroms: H-gamma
